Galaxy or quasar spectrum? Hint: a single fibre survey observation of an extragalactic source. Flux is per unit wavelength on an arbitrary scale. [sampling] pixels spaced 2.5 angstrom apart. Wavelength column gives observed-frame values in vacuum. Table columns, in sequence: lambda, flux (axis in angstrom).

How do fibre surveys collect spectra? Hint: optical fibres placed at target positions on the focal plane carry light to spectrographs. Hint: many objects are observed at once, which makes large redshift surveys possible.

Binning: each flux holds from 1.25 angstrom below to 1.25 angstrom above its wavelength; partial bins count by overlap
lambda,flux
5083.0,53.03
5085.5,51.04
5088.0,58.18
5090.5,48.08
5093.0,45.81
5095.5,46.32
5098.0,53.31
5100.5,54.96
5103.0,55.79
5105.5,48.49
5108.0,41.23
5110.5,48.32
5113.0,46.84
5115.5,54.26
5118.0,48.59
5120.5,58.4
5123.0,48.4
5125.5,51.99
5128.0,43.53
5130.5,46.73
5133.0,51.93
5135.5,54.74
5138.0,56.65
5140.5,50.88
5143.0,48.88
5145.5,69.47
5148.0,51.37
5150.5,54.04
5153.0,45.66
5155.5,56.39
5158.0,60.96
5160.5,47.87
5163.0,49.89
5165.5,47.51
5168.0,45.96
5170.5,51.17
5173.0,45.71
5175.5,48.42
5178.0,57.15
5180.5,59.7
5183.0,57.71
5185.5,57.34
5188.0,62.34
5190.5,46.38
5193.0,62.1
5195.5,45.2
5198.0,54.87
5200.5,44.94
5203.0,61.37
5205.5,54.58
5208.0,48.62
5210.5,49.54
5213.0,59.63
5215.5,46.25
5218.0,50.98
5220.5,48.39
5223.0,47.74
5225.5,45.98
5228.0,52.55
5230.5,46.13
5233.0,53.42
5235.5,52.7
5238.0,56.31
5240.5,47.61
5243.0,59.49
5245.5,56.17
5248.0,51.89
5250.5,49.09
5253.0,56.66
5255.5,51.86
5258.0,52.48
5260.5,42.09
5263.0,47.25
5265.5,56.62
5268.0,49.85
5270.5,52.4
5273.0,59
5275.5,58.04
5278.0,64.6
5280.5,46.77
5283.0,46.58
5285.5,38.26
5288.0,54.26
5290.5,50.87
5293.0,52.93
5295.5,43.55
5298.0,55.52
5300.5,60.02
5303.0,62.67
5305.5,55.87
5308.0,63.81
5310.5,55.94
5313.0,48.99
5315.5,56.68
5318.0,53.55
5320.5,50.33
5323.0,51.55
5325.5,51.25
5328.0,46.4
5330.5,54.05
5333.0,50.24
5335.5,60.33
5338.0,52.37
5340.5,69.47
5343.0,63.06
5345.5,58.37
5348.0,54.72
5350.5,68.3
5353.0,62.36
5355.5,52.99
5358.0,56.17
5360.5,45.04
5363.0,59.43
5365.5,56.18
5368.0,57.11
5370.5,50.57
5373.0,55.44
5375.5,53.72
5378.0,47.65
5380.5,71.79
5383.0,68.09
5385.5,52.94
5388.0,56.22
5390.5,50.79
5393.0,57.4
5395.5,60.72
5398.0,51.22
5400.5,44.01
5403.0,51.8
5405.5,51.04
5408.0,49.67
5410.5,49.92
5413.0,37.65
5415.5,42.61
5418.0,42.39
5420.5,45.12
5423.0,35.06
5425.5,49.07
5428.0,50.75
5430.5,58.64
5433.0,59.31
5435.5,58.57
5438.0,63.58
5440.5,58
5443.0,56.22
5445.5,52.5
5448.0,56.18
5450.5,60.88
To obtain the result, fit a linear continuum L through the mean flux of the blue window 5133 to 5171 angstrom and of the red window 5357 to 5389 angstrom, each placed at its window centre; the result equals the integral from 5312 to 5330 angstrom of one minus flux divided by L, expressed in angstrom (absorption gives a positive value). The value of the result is 1.3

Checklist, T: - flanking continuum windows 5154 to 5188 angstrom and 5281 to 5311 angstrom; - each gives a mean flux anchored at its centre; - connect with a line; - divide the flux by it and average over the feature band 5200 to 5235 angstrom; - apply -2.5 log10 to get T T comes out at 0.046 mag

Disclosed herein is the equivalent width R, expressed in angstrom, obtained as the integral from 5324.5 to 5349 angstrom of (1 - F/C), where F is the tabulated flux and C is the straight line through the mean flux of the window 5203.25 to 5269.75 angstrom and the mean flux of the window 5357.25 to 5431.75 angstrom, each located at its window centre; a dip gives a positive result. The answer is -2.1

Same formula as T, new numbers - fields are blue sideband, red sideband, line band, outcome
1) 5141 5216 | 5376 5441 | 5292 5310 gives -0.07 mag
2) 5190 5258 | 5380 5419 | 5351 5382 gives -0.08 mag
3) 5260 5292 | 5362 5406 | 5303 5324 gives -0.05 mag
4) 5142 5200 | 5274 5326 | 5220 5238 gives 0.07 mag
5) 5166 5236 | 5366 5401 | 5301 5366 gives -0.03 mag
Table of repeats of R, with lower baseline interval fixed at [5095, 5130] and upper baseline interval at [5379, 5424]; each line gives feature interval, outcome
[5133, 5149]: -1.59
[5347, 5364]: -2.03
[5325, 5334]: 0.07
